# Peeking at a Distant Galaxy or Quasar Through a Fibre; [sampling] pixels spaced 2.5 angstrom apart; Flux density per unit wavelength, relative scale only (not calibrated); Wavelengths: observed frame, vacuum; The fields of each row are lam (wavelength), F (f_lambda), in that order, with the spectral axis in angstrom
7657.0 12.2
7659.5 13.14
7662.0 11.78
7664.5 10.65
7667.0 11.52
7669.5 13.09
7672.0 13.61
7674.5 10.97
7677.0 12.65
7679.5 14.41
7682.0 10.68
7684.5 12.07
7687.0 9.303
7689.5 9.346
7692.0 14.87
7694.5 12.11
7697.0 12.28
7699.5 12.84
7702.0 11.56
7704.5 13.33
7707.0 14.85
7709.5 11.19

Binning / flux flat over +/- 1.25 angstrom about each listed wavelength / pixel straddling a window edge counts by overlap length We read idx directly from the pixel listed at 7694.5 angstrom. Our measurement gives 12.11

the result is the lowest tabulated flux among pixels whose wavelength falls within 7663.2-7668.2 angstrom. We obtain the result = 10.65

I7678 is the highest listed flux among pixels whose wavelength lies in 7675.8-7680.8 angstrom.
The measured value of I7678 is 14.41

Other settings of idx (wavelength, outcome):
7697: 12.28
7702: 11.56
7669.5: 13.09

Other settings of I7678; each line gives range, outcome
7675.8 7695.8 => 14.87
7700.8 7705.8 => 13.33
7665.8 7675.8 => 13.61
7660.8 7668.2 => 11.78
